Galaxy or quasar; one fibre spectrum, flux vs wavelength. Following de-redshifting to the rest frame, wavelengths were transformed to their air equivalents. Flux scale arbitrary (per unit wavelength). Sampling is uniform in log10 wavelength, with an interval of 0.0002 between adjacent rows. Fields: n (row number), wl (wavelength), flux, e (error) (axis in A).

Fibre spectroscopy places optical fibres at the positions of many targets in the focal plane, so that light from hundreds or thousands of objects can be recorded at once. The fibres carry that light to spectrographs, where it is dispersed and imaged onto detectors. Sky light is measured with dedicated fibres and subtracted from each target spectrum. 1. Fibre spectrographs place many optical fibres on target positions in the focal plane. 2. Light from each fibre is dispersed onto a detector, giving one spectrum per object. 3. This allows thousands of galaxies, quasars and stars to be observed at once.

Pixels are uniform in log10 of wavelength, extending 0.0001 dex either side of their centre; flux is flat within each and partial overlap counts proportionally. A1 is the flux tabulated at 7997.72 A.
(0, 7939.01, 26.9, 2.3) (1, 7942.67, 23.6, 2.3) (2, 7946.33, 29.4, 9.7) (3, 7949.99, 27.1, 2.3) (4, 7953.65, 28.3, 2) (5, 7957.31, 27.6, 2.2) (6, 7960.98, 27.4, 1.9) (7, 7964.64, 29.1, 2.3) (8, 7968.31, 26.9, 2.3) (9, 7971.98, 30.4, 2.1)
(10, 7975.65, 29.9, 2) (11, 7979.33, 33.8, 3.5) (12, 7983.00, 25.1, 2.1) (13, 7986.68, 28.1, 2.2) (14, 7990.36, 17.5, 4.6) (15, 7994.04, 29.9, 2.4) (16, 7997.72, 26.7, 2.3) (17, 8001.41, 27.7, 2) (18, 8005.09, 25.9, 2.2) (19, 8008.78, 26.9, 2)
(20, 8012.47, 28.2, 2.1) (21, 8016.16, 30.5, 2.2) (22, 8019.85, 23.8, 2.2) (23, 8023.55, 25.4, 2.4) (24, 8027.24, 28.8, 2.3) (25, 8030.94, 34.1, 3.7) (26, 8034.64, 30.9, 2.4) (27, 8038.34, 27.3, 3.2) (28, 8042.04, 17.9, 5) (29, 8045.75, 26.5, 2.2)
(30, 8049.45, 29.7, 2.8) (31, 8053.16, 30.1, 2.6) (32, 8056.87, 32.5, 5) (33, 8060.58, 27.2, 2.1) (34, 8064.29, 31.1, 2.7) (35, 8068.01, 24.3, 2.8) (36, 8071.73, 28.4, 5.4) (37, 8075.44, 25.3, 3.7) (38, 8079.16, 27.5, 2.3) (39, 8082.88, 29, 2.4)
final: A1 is 26.7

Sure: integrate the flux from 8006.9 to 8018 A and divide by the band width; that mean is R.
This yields 28.5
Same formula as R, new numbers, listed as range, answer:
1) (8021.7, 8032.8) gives 29.4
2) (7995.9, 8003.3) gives 27.2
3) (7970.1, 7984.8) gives 29.8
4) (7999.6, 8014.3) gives 27.2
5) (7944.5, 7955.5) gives 28.3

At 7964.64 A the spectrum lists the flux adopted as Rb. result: 29.1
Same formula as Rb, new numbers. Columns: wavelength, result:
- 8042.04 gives 17.9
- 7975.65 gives 29.9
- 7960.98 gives 27.4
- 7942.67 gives 23.6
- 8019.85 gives 23.8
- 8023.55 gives 25.4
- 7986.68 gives 28.1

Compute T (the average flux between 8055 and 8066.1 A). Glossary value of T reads 30.3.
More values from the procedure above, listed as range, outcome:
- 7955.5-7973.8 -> 28.3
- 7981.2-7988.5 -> 26.6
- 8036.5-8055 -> 26.3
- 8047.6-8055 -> 29.9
